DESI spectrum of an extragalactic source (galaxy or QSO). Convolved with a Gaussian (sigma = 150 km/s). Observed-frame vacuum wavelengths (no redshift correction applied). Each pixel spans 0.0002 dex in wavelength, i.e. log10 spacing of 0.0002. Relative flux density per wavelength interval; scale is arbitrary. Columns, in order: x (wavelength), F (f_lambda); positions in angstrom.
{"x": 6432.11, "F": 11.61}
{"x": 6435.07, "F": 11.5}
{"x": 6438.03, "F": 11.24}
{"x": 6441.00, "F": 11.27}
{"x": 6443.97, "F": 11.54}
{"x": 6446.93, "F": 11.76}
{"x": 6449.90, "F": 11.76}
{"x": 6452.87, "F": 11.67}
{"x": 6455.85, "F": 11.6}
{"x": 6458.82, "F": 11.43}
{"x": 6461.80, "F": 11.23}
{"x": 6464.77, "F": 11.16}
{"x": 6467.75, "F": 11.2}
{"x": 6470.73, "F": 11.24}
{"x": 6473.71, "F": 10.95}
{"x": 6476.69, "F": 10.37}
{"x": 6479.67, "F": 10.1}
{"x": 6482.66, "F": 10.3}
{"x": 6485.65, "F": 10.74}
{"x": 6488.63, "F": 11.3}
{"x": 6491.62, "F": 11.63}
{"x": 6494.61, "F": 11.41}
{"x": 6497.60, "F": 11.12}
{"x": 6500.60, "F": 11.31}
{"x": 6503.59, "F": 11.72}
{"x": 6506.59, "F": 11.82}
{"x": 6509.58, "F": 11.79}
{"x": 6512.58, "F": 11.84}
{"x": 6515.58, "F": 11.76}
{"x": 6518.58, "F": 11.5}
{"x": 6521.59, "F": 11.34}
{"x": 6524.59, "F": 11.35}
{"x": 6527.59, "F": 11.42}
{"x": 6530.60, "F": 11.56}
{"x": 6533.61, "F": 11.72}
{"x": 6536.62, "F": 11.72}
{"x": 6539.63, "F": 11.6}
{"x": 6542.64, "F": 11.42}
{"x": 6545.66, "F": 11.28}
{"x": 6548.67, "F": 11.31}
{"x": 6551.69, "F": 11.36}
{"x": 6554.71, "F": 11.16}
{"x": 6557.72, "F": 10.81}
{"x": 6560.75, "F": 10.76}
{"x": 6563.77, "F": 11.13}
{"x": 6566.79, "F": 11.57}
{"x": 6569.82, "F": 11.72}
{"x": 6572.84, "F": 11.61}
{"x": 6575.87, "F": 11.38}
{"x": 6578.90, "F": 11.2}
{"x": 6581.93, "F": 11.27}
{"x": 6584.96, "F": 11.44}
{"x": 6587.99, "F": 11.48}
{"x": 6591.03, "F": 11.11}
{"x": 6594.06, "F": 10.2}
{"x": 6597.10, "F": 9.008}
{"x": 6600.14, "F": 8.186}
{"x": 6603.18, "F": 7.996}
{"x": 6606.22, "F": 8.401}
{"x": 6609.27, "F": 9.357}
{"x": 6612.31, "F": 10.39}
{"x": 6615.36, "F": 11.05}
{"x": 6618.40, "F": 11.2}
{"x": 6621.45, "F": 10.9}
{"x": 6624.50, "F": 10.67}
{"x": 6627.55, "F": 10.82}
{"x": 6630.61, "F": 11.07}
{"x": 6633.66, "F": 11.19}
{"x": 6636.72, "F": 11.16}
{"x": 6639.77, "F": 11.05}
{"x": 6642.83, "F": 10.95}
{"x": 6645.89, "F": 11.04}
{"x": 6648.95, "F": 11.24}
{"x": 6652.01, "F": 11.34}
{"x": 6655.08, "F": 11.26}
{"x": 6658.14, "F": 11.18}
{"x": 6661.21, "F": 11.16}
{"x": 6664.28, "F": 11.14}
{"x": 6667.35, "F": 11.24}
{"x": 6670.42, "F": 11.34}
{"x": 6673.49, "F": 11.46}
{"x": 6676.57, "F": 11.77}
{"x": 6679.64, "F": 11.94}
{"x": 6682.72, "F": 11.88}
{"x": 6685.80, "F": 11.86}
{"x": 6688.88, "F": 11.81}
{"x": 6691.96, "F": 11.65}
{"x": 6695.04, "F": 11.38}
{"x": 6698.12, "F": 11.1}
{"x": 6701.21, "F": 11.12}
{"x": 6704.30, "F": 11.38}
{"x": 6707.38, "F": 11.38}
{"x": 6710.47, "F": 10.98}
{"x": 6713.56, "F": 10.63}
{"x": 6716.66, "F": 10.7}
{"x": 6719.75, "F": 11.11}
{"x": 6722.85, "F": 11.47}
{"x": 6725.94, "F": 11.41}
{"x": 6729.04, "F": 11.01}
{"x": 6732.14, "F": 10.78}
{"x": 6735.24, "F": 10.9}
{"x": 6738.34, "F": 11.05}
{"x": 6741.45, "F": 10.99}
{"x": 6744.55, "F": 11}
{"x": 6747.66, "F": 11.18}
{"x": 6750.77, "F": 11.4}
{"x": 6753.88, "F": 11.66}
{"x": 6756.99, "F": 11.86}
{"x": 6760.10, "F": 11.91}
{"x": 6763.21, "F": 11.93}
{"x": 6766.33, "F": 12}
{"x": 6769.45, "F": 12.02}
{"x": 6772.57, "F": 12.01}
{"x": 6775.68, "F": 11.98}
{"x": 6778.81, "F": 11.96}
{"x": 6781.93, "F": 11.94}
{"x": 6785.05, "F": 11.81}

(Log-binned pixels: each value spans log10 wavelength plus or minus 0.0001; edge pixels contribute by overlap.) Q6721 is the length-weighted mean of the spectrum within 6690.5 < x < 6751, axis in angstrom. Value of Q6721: 11.1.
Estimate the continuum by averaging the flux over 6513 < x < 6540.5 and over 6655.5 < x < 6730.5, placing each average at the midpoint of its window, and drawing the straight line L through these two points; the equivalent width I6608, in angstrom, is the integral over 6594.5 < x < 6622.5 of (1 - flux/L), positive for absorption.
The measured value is 4.5 angstrom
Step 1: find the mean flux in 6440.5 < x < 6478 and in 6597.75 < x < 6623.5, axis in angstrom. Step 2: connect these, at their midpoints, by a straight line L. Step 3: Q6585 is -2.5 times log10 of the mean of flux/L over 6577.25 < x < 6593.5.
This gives -0.131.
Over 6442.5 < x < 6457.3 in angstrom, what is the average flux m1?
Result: 11.7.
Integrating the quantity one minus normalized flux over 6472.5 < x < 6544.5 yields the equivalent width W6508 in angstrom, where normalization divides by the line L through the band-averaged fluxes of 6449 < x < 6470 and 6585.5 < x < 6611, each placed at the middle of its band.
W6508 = -3.9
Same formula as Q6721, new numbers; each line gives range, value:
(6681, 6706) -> 11.5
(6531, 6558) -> 11.4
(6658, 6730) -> 11.3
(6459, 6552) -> 11.3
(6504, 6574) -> 11.5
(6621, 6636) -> 10.9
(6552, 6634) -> 10.6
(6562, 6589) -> 11.4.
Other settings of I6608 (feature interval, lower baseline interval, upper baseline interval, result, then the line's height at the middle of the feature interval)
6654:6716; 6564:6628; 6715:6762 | -2.3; 11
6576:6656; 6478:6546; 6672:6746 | 5.2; 11.3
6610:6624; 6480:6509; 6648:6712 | 0.7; 11.4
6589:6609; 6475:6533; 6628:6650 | 3.5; 11.1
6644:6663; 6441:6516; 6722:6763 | 0.2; 11.3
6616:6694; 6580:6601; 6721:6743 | -3.9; 10.8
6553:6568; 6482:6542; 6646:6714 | 0.5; 11.4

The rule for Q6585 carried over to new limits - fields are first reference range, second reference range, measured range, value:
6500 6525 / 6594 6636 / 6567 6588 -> -0.08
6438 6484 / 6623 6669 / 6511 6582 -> -0.03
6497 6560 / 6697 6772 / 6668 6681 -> -0.02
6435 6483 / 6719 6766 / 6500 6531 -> -0.03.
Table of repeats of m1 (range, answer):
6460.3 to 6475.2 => 11.2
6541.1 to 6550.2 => 11.3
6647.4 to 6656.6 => 11.3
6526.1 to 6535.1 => 11.6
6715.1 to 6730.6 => 11.1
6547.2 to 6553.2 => 11.3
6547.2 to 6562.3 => 11.1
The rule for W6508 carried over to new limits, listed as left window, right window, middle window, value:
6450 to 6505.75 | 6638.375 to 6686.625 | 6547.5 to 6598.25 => 0.72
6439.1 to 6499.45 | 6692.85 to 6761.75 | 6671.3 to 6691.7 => -1.02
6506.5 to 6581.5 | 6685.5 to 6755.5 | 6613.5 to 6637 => 0.70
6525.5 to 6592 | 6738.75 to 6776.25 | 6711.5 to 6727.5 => 0.72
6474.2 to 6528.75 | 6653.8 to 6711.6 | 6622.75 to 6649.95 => 0.88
